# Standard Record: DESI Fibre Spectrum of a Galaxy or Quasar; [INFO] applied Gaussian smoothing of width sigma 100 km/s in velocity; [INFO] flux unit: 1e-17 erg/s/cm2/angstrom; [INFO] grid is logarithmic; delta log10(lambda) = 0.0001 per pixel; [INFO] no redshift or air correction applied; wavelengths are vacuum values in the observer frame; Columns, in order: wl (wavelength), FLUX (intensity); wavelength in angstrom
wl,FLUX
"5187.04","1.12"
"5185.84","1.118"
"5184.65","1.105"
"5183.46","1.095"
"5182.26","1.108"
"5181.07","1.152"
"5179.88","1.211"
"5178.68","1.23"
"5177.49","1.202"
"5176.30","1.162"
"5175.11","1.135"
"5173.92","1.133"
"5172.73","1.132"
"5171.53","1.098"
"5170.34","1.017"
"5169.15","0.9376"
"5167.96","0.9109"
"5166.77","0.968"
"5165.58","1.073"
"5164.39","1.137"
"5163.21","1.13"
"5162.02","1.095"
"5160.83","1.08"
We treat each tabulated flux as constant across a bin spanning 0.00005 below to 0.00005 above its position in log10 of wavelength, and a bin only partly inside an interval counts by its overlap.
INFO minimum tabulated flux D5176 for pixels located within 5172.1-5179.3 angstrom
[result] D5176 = 1.132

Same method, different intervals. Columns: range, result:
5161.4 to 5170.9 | 0.9109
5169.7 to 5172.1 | 1.017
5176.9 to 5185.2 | 1.095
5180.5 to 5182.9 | 1.108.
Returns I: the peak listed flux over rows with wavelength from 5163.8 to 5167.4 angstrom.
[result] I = 1.137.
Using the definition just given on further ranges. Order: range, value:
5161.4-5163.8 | 1.13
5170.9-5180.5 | 1.23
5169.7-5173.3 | 1.132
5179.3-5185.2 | 1.211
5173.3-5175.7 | 1.135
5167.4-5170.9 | 1.017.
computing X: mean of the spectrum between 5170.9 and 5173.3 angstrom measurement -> 1.11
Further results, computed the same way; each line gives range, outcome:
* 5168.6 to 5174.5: 1.06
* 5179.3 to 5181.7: 1.18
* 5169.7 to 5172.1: 1.06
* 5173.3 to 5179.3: 1.17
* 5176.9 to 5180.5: 1.21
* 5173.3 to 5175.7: 1.14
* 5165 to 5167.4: 1.02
